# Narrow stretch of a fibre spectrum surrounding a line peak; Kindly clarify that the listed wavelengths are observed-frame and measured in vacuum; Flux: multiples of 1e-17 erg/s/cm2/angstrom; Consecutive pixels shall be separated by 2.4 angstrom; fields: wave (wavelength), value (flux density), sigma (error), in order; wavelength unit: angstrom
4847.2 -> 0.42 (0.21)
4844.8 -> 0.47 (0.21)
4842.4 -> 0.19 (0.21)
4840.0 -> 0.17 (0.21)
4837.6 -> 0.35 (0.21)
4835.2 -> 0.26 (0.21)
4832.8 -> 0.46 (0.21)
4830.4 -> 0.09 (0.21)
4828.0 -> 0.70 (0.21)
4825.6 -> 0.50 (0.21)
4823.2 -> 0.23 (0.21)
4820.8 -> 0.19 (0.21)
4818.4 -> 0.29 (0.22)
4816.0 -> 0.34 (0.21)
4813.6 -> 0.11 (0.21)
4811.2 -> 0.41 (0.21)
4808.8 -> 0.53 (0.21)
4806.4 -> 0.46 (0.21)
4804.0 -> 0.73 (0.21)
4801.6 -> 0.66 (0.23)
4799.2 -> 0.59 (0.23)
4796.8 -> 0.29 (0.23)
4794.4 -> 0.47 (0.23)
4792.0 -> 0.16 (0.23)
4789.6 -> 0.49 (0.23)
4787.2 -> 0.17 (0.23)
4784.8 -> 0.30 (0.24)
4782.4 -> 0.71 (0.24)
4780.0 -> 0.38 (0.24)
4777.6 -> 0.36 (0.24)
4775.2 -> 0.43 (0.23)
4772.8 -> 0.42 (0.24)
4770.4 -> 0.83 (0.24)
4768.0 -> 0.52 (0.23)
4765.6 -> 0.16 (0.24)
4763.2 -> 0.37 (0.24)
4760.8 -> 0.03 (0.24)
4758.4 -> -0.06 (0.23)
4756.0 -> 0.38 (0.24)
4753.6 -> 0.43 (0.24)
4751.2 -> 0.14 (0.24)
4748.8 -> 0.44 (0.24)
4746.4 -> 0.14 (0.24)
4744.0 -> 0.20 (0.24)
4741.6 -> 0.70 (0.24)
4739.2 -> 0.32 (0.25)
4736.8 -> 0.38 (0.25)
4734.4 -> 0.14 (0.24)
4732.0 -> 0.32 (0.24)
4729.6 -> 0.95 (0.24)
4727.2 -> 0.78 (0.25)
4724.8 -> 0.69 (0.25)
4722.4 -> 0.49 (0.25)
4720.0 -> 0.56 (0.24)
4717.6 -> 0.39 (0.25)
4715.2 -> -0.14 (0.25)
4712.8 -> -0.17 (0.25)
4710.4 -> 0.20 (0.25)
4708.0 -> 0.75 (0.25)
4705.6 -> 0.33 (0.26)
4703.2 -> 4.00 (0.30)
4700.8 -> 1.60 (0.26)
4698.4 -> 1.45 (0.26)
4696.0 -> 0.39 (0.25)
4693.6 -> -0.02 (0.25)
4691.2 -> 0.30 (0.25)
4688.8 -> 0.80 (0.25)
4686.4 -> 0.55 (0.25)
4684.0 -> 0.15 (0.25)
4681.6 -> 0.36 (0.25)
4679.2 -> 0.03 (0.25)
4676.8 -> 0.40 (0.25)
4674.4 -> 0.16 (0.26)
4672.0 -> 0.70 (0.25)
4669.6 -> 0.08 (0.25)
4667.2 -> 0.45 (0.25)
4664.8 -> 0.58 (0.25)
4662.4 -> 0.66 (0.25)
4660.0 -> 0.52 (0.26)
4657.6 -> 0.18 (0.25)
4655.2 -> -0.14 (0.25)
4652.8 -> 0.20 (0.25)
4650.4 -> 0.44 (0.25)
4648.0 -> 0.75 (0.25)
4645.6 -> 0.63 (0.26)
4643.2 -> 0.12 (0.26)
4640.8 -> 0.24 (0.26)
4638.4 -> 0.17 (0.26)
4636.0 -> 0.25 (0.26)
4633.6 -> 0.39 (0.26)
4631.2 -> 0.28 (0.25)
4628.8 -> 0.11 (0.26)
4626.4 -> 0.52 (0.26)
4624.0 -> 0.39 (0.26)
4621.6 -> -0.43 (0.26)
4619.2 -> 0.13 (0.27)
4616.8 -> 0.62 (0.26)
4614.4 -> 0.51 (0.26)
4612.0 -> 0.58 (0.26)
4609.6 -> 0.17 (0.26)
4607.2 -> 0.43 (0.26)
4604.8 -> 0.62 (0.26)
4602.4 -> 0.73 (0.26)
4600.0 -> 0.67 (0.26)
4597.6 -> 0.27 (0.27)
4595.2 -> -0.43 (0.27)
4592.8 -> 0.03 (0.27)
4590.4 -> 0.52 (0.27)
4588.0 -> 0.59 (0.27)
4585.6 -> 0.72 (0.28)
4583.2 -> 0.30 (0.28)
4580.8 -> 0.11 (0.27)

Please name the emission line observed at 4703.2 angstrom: [O II]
